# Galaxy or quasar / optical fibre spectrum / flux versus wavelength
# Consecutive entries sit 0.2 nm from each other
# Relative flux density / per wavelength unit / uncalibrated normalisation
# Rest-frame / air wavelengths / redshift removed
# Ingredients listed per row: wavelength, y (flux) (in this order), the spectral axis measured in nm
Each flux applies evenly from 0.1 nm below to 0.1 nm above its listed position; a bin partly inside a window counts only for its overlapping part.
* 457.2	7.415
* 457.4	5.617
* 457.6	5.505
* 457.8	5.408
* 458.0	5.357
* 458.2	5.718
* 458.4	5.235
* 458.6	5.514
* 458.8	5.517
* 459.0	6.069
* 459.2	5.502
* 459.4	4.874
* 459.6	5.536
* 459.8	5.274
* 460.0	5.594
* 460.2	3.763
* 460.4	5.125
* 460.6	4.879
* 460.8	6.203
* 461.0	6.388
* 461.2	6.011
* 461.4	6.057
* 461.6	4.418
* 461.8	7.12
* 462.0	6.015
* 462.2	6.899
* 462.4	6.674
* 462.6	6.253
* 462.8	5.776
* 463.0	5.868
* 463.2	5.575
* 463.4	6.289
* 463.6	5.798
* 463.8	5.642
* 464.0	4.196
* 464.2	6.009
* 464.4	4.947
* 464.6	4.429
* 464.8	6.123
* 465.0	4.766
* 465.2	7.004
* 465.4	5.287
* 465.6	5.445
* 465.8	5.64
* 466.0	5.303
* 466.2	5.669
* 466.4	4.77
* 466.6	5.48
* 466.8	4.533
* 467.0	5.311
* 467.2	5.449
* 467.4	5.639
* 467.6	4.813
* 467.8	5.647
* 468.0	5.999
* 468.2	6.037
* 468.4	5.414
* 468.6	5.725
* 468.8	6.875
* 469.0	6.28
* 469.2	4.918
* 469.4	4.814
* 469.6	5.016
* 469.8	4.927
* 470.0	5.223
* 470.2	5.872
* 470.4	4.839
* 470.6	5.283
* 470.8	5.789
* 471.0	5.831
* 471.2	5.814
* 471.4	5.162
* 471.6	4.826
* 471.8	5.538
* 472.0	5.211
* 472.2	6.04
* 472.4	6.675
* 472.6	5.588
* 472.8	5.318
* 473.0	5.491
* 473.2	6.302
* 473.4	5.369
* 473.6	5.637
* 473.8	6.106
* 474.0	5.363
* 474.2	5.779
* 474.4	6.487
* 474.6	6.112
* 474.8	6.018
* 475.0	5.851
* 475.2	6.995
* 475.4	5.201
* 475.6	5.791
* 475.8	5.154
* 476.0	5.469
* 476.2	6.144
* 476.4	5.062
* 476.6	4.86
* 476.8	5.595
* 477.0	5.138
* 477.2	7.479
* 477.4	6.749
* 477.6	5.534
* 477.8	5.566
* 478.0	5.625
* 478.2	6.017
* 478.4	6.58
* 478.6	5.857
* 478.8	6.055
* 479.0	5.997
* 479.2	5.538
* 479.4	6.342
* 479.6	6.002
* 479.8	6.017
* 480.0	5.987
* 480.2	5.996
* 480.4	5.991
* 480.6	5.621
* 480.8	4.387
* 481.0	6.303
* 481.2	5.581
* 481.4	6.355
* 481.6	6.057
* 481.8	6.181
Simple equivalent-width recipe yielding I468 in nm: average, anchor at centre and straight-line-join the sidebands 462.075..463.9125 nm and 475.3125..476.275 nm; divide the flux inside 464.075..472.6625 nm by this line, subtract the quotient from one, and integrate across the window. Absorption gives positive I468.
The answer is 0.53 nm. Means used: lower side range 6.07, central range 5.48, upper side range 5.54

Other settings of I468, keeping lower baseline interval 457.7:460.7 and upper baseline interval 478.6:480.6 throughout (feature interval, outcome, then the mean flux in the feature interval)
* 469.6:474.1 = 0.13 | 5.54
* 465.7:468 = 0.09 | 5.33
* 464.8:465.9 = -0.04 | 5.67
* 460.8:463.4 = -0.34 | 6.1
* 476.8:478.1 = -0.02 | 5.98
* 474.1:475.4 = -0.07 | 6.13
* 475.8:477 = 0.10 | 5.38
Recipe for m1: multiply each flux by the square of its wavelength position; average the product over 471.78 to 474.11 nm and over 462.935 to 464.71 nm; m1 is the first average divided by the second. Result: 1.1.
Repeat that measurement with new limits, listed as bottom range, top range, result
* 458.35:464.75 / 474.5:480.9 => 1.11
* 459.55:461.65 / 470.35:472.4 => 1.07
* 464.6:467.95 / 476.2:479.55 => 1.14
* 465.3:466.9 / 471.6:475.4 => 1.14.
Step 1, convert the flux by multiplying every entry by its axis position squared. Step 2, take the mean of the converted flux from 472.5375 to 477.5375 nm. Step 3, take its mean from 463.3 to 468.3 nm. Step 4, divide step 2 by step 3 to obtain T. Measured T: 1.11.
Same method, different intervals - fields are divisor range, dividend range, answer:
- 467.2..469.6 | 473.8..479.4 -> 1.08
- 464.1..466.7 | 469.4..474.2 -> 1.04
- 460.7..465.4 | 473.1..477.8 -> 1.05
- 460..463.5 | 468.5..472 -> 0.97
